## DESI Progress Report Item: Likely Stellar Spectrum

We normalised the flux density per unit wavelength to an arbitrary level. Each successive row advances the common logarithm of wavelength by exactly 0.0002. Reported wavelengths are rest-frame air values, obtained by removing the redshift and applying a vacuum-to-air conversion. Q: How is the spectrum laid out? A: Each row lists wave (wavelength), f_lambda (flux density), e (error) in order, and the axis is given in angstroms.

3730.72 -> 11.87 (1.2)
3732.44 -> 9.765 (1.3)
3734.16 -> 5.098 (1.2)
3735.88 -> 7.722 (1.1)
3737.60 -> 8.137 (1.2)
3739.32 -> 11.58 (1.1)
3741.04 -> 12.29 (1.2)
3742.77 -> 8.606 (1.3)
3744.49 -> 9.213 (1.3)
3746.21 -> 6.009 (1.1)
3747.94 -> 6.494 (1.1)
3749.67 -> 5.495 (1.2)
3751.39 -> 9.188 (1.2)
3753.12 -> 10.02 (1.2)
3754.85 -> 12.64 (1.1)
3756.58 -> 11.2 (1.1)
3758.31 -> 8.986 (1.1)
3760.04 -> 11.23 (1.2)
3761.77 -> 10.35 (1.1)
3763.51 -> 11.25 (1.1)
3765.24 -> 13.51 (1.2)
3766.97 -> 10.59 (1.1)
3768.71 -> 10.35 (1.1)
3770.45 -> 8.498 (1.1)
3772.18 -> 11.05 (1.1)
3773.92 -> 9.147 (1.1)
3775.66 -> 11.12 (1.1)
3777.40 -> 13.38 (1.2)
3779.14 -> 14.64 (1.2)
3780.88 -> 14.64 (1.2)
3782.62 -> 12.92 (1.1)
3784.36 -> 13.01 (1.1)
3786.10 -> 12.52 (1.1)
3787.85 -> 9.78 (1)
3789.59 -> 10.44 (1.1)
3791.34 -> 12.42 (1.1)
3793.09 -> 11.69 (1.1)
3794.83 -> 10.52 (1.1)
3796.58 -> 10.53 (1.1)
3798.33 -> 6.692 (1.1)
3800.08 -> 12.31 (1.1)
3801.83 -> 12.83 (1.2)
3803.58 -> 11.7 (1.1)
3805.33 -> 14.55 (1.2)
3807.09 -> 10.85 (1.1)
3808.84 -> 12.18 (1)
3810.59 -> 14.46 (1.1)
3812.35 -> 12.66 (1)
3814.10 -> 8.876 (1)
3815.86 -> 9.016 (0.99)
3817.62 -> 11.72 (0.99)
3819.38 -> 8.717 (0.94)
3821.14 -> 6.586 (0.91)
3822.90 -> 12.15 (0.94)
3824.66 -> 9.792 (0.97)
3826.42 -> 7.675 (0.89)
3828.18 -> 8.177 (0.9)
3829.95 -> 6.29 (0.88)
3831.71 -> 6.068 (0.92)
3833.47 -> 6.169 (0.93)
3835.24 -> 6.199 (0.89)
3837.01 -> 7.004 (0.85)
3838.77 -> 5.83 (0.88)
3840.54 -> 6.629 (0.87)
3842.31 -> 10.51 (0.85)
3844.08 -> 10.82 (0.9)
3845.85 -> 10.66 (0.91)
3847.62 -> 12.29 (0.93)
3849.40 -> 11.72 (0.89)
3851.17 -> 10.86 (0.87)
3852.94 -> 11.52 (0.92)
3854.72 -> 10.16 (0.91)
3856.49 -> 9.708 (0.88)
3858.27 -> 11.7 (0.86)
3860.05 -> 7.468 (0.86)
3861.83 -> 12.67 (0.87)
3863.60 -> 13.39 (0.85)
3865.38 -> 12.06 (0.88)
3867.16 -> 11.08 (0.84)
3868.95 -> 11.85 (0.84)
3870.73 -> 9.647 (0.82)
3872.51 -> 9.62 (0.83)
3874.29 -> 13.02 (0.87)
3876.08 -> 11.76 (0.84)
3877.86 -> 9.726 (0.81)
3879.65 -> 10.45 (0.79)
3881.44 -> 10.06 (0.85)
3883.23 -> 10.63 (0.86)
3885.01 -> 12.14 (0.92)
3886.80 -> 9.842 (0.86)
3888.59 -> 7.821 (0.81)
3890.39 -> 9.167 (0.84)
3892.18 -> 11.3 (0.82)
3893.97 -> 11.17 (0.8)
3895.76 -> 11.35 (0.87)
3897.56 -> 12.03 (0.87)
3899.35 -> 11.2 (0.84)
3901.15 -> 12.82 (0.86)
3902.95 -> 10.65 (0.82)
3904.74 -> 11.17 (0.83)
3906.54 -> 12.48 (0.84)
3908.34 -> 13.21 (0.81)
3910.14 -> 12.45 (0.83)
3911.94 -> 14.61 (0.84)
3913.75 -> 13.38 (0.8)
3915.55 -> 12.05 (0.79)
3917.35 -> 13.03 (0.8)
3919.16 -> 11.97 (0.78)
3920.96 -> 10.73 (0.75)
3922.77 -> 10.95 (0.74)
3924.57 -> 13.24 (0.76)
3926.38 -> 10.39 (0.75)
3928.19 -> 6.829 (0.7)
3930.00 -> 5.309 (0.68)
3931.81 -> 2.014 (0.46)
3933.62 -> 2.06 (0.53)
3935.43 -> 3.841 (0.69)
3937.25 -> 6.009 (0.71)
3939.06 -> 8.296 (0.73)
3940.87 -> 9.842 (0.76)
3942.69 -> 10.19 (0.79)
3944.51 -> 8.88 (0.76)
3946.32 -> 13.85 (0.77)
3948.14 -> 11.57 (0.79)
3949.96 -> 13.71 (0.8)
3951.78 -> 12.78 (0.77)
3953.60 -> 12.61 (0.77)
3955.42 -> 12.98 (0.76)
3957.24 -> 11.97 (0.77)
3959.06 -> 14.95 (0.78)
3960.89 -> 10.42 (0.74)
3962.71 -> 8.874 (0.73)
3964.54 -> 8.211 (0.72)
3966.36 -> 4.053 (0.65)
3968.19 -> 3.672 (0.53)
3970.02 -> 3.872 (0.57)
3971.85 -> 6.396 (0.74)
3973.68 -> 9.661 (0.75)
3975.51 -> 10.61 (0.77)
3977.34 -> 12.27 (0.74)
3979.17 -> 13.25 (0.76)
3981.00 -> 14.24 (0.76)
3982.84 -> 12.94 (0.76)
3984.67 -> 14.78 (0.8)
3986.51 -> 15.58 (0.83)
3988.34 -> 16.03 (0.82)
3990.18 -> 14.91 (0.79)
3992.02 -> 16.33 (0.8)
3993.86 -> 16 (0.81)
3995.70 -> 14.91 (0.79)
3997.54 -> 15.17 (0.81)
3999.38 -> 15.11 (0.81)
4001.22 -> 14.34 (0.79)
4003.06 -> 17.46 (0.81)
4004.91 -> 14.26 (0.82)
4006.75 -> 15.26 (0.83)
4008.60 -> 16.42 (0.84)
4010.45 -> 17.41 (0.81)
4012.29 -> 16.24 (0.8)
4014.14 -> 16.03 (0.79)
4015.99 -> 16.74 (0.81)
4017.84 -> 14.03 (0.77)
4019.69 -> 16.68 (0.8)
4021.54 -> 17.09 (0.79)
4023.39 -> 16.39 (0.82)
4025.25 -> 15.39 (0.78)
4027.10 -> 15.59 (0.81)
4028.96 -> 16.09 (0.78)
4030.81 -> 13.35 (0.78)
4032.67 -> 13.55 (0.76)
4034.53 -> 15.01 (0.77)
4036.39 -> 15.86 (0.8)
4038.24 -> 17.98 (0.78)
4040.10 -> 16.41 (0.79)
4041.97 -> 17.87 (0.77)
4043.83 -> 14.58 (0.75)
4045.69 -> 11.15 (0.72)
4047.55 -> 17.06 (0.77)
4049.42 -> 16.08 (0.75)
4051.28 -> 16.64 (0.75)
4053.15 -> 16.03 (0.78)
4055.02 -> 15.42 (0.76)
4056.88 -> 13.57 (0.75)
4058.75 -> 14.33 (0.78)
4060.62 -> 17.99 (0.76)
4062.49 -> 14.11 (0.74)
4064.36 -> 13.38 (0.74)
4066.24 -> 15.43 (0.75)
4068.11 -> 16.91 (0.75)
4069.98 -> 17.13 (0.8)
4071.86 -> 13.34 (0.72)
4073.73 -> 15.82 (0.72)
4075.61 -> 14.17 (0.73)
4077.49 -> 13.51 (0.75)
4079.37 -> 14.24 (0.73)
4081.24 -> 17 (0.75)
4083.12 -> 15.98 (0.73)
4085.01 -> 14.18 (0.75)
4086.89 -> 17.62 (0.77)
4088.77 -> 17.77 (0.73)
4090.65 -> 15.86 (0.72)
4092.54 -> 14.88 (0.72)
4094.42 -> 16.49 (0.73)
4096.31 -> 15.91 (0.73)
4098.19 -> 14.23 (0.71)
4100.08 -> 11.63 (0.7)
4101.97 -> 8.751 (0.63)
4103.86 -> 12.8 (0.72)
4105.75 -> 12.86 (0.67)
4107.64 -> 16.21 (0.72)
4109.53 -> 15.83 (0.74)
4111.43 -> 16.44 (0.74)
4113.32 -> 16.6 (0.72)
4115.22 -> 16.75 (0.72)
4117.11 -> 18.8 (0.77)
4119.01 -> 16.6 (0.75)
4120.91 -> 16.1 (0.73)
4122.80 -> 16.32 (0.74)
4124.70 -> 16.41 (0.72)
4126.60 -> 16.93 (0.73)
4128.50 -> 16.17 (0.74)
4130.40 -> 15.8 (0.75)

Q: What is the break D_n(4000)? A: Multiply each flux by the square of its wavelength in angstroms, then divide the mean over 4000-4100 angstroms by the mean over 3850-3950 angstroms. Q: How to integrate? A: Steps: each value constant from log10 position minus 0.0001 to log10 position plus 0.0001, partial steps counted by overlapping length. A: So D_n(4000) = 1.60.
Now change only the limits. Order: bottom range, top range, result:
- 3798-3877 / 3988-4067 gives 1.68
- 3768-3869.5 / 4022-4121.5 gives 1.66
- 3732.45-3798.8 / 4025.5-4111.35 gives 1.70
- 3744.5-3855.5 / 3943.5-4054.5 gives 1.49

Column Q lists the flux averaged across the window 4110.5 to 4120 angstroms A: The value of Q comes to 17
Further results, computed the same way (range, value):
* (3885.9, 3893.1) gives 9.54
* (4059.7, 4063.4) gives 16.1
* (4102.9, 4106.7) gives 12.8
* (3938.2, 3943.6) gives 9.45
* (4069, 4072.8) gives 15.3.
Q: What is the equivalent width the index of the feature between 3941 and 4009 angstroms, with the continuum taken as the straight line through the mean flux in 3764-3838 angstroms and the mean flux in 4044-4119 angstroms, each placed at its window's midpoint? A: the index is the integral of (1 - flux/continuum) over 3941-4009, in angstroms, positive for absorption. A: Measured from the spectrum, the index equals 5.8 angstroms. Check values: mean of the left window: 10.5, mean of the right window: 15.2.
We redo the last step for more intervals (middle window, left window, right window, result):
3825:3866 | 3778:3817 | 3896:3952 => 6.77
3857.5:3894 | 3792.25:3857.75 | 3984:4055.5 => 1.96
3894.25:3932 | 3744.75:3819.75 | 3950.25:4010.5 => 2.58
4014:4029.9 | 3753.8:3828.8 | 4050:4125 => -1.76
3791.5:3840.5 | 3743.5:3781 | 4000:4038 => 7.44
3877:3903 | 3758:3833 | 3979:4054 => 4.35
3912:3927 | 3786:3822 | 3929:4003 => -1.68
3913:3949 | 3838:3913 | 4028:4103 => 8.76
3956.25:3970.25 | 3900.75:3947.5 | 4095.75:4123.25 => 3.19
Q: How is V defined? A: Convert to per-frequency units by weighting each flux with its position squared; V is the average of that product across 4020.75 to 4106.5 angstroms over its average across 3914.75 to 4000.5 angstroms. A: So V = 1.5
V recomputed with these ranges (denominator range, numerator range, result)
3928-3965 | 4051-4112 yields 1.71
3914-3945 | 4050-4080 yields 1.87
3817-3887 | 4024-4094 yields 1.74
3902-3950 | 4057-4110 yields 1.61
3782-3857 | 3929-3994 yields 1.09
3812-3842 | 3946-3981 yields 1.36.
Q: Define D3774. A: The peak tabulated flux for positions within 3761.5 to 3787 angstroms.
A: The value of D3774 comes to 14.64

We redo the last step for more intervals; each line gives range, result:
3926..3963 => 14.95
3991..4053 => 17.98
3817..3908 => 13.39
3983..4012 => 17.46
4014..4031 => 17.09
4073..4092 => 17.77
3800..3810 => 14.55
